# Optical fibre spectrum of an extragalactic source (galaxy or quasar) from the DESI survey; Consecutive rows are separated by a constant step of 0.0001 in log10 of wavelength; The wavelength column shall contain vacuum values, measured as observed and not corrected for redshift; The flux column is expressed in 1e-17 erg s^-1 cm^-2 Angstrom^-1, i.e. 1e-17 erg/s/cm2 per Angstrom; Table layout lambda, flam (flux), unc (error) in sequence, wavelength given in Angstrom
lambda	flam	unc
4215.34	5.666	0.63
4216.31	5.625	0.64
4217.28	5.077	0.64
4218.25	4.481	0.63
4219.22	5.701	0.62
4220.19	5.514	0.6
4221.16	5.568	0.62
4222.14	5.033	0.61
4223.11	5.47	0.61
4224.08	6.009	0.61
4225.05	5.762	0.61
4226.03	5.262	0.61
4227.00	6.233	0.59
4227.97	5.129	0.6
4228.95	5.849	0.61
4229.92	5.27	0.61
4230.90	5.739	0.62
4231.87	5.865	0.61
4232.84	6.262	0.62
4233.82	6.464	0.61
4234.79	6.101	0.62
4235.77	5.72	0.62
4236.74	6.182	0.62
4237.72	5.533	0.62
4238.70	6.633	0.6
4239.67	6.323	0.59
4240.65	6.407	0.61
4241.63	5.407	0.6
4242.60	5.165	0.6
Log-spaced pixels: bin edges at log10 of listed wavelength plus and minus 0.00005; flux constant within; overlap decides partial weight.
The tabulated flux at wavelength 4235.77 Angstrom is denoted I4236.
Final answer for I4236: 5.72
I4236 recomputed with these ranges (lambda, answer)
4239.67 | 6.323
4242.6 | 5.165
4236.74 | 6.182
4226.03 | 5.262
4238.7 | 6.633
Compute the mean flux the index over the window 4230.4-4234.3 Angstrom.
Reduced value 6.08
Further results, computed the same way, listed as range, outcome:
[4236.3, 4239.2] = 6.11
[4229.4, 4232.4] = 5.65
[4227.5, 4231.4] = 5.49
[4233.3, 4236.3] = 6.1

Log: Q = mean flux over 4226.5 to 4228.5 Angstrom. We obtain 5.68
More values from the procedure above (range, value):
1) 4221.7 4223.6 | 5.27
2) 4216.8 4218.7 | 4.79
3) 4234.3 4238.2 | 5.89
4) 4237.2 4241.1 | 6.21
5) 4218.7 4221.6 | 5.59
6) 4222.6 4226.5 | 5.62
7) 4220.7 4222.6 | 5.28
